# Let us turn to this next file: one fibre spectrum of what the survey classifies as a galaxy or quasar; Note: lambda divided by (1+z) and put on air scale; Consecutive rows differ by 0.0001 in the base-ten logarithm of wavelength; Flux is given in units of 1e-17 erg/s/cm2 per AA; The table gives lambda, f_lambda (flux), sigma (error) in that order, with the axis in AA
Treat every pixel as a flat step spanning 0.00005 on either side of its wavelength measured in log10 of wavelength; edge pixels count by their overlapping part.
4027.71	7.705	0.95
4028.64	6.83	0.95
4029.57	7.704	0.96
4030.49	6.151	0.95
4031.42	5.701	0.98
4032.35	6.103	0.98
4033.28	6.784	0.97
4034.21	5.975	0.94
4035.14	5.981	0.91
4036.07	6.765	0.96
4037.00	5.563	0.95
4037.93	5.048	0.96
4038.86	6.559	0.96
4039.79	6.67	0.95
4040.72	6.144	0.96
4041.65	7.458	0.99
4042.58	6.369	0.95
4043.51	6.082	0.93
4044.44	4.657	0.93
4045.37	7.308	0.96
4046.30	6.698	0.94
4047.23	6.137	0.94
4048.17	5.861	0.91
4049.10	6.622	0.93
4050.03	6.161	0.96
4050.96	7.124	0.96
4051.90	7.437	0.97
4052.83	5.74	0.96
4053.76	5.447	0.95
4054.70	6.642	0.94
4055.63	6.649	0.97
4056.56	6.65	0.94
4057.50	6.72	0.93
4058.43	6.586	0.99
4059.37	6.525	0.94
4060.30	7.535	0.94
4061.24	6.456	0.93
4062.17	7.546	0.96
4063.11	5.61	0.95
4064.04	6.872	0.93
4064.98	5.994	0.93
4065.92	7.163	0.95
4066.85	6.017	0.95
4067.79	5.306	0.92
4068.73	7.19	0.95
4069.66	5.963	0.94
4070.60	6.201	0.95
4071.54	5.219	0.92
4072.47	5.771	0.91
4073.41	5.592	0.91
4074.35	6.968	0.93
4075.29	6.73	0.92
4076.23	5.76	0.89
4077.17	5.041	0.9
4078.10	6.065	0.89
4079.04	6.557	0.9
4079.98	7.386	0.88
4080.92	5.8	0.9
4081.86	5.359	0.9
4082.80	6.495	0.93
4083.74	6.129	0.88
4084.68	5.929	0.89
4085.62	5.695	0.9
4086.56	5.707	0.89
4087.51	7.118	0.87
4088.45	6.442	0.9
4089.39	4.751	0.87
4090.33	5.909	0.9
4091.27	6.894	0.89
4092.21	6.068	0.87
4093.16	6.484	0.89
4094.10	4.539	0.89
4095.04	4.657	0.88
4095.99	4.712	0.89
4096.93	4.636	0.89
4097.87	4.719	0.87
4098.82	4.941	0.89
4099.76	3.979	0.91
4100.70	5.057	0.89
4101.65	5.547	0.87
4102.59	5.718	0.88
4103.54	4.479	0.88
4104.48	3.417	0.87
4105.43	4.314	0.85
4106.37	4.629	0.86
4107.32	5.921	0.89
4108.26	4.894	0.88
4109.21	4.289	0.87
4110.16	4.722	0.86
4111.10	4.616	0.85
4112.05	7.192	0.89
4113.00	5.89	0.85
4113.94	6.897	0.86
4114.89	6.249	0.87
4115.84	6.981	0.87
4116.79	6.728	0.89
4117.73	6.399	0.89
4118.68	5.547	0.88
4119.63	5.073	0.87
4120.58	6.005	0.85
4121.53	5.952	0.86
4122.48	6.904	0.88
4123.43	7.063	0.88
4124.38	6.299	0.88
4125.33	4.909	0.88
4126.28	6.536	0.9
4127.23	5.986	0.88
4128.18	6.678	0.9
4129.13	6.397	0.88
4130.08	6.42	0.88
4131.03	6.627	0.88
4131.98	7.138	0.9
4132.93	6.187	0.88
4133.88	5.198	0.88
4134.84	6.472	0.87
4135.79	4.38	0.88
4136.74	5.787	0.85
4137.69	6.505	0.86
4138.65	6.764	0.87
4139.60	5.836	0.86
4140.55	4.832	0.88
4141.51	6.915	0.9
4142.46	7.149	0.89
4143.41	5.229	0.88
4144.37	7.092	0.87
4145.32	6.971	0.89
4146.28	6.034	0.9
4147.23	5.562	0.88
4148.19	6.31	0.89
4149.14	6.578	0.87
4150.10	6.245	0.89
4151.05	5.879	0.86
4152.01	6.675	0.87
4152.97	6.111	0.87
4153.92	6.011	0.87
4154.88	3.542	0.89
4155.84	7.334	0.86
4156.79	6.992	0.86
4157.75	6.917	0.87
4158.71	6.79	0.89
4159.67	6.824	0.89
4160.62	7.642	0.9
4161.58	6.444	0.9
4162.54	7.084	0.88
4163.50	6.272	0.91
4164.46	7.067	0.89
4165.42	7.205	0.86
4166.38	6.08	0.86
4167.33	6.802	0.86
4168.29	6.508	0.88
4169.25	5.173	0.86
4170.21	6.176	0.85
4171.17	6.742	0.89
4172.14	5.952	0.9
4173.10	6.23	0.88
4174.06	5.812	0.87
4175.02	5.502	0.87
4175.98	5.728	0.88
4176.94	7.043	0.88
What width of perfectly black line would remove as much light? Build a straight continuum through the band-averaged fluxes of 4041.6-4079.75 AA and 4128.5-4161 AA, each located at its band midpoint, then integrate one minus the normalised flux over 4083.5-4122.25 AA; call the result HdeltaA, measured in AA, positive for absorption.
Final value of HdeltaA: 4.89 AA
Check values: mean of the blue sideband 6.35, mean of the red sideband 6.27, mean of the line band 5.51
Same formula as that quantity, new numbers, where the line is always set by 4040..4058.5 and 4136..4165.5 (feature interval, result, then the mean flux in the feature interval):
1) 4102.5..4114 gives 2.4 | 5.07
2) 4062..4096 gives 1.9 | 6.05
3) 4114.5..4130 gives 0.4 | 6.24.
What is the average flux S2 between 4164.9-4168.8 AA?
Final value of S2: 6.65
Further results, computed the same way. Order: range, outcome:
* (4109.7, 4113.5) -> 5.63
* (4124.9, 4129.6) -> 6.11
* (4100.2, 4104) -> 5.19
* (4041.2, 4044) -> 6.62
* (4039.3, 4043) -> 6.67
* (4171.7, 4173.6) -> 6.1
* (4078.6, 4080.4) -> 6.96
